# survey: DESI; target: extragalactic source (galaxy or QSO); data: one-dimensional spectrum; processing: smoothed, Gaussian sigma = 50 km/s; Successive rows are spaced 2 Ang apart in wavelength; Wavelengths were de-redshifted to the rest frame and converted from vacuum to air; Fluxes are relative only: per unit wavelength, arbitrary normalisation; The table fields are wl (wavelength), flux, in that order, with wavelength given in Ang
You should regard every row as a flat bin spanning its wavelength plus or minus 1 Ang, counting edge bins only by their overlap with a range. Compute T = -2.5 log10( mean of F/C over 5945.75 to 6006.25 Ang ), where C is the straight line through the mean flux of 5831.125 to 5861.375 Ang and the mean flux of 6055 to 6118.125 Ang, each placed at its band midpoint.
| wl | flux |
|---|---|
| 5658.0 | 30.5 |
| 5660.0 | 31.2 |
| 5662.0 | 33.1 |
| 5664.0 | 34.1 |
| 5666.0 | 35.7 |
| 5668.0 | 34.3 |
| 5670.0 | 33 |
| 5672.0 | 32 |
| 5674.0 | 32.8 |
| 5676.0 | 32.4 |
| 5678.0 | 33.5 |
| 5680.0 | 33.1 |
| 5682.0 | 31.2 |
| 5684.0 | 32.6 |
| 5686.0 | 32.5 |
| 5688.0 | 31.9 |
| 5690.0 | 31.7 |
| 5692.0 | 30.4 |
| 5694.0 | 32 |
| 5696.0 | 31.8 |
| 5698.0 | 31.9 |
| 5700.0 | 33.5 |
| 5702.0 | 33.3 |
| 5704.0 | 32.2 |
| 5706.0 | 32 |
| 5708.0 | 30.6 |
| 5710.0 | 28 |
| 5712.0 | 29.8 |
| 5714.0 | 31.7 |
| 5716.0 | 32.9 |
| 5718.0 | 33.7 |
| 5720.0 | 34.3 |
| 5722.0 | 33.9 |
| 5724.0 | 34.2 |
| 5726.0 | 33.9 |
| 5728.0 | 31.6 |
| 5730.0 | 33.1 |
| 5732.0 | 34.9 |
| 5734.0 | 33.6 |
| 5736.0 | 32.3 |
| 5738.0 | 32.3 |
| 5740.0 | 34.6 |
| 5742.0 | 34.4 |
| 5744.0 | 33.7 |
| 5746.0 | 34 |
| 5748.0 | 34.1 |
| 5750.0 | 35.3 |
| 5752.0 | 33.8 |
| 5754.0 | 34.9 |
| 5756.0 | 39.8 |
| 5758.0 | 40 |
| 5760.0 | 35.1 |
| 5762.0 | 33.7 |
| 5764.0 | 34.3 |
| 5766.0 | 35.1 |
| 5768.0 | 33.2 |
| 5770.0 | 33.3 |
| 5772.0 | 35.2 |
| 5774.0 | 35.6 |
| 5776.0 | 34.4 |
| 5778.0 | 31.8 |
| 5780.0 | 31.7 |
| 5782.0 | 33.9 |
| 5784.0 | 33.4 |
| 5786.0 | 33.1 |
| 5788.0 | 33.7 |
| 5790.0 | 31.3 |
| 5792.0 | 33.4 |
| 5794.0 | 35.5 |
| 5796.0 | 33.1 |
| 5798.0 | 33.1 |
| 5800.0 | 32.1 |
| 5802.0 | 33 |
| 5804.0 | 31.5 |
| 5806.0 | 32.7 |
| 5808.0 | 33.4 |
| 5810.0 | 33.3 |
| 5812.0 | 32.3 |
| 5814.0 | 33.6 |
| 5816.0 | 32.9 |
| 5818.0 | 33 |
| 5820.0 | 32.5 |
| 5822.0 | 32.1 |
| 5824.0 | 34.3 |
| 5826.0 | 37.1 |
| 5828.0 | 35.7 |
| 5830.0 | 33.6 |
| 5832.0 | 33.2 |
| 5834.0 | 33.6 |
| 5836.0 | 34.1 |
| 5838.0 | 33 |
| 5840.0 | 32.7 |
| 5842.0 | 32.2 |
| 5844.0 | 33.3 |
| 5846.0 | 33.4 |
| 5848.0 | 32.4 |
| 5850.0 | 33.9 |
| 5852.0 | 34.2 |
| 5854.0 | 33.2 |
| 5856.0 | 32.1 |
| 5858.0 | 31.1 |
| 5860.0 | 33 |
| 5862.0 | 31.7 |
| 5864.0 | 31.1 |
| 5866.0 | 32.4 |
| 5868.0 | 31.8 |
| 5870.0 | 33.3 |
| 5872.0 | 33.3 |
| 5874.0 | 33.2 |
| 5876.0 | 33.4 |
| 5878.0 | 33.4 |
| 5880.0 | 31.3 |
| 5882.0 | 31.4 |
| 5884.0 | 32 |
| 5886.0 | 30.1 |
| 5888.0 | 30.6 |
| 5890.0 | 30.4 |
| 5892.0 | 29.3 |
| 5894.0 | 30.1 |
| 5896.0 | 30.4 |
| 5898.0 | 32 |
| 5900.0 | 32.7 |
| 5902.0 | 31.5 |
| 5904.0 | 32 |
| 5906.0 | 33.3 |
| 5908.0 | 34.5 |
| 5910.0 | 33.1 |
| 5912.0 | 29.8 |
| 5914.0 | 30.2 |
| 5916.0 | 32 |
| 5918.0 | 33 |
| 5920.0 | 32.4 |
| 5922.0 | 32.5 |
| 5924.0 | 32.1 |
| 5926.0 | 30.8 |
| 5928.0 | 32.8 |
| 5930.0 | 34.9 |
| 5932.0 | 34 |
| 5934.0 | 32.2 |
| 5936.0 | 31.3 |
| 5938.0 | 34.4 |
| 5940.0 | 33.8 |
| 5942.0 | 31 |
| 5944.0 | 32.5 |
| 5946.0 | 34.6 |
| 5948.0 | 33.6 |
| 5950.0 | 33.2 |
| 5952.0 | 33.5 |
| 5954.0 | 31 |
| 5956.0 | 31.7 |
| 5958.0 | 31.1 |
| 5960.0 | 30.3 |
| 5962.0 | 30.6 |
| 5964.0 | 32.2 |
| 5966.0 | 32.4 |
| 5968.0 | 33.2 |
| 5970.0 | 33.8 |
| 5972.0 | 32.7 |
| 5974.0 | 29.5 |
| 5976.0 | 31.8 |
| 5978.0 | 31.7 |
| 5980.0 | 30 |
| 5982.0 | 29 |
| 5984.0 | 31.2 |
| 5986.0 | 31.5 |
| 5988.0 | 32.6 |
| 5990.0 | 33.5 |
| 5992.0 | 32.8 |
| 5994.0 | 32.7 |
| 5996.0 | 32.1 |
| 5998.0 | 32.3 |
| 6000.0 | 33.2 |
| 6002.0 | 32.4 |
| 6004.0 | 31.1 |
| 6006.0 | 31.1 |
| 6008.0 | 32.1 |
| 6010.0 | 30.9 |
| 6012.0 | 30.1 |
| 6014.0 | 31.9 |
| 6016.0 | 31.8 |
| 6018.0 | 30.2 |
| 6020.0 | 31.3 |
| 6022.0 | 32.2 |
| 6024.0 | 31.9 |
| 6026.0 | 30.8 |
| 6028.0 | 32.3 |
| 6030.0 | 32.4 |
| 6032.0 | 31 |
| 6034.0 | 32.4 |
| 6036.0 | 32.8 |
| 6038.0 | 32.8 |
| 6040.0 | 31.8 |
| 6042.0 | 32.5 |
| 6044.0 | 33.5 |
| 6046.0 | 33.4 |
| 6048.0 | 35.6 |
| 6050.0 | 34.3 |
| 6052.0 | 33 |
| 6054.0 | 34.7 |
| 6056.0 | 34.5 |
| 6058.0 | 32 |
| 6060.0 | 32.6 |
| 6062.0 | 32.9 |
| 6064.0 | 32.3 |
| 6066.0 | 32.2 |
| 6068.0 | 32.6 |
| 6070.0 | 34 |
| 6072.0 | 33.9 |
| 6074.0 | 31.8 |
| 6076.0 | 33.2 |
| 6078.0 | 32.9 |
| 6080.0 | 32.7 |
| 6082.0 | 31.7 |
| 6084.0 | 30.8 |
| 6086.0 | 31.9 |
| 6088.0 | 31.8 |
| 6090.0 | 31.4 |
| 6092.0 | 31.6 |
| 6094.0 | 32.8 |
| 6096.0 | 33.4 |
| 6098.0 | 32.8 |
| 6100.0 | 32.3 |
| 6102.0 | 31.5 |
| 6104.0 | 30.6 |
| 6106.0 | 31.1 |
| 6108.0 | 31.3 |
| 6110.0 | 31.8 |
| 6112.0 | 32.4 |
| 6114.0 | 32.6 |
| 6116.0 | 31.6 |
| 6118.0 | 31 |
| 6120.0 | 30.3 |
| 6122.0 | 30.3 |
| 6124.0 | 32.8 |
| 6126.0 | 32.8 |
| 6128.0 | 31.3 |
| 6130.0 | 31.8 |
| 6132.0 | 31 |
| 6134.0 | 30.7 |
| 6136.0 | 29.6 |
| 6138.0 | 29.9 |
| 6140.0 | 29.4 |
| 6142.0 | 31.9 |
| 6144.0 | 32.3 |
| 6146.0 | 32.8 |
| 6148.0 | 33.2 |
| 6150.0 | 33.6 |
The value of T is 0.02 mag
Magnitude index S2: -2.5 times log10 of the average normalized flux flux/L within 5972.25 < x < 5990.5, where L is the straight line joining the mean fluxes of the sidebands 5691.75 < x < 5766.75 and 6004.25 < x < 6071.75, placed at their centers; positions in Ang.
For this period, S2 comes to 0.05 mag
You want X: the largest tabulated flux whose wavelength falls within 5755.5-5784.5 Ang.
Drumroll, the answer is 40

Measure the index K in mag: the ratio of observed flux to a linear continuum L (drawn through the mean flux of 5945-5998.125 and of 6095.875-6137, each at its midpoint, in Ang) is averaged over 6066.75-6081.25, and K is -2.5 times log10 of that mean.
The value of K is -0.04 mag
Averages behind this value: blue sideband 32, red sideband 31.5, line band 33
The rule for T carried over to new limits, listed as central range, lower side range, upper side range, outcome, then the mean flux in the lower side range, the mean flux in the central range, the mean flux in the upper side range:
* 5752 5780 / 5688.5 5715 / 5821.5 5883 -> -0.09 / 31.5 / 34.9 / 33.1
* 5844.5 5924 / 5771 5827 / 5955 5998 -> 0.02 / 33.3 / 32.1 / 31.7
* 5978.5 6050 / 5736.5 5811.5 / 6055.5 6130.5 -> 0.02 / 33.9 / 32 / 32.1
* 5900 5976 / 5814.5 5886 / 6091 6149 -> 0.01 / 33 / 32.4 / 31.6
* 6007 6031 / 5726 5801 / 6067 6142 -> 0.03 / 34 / 31.5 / 31.8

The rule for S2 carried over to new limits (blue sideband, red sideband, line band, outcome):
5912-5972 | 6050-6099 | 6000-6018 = 0.037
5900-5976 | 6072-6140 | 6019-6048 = -0.012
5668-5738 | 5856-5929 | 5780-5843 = -0.038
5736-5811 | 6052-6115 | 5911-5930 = 0.044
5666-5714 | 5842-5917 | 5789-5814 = -0.028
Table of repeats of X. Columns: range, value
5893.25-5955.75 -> 34.9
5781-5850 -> 37.1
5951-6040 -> 33.8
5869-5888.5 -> 33.4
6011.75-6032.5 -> 32.4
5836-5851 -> 34.1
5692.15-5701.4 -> 33.5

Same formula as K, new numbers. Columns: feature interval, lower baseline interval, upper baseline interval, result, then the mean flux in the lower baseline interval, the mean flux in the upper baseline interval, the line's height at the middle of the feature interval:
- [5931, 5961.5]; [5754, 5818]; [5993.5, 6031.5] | -0.006 mag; 33.8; 31.7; 32.3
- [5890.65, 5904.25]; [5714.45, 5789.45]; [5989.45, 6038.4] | 0.061 mag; 34.1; 31.9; 32.9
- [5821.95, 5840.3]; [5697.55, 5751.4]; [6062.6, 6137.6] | -0.046 mag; 33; 31.9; 32.7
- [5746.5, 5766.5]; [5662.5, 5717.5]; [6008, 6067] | -0.105 mag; 32.3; 32.4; 32.3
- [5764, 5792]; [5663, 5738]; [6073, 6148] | -0.037 mag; 32.6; 31.7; 32.4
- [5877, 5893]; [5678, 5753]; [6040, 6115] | 0.055 mag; 32.7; 32.6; 32.7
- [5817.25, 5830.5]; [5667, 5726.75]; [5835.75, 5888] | -0.052 mag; 32.4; 32.5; 32.5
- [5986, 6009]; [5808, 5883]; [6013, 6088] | 0.012 mag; 33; 32.5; 32.7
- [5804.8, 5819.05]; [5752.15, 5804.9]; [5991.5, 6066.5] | 0.027 mag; 34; 32.4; 33.8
